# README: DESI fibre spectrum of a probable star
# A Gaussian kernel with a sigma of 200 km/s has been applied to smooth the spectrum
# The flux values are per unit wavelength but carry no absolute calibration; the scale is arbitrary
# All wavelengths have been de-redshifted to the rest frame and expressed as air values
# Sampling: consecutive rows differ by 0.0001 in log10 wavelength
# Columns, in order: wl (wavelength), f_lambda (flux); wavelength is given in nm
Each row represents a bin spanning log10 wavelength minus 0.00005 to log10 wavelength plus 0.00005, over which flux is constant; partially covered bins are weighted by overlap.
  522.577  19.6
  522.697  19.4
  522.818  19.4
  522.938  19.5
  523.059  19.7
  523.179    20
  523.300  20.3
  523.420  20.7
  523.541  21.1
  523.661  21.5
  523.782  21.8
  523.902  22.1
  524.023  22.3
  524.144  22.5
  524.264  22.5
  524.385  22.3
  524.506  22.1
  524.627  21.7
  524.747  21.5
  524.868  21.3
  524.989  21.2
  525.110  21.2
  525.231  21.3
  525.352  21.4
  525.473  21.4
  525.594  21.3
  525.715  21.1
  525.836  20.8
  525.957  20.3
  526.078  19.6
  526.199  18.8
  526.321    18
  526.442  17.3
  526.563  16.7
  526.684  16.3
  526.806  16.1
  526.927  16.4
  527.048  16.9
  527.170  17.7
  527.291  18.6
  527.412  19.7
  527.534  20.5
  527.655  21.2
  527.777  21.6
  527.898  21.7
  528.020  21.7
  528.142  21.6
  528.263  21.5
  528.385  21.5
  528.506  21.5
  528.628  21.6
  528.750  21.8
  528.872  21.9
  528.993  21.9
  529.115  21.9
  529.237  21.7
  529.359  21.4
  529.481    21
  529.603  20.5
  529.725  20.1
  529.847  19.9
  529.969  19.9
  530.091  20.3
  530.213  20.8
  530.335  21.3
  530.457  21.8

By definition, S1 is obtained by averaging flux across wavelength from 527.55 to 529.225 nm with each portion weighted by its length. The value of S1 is 21.6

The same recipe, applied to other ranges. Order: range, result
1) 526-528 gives 18.6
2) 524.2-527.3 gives 19.8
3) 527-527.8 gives 19.4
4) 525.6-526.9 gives 18.6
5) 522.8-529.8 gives 20.5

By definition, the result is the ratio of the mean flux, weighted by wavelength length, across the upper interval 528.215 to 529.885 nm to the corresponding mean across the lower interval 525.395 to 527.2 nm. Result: 1.1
